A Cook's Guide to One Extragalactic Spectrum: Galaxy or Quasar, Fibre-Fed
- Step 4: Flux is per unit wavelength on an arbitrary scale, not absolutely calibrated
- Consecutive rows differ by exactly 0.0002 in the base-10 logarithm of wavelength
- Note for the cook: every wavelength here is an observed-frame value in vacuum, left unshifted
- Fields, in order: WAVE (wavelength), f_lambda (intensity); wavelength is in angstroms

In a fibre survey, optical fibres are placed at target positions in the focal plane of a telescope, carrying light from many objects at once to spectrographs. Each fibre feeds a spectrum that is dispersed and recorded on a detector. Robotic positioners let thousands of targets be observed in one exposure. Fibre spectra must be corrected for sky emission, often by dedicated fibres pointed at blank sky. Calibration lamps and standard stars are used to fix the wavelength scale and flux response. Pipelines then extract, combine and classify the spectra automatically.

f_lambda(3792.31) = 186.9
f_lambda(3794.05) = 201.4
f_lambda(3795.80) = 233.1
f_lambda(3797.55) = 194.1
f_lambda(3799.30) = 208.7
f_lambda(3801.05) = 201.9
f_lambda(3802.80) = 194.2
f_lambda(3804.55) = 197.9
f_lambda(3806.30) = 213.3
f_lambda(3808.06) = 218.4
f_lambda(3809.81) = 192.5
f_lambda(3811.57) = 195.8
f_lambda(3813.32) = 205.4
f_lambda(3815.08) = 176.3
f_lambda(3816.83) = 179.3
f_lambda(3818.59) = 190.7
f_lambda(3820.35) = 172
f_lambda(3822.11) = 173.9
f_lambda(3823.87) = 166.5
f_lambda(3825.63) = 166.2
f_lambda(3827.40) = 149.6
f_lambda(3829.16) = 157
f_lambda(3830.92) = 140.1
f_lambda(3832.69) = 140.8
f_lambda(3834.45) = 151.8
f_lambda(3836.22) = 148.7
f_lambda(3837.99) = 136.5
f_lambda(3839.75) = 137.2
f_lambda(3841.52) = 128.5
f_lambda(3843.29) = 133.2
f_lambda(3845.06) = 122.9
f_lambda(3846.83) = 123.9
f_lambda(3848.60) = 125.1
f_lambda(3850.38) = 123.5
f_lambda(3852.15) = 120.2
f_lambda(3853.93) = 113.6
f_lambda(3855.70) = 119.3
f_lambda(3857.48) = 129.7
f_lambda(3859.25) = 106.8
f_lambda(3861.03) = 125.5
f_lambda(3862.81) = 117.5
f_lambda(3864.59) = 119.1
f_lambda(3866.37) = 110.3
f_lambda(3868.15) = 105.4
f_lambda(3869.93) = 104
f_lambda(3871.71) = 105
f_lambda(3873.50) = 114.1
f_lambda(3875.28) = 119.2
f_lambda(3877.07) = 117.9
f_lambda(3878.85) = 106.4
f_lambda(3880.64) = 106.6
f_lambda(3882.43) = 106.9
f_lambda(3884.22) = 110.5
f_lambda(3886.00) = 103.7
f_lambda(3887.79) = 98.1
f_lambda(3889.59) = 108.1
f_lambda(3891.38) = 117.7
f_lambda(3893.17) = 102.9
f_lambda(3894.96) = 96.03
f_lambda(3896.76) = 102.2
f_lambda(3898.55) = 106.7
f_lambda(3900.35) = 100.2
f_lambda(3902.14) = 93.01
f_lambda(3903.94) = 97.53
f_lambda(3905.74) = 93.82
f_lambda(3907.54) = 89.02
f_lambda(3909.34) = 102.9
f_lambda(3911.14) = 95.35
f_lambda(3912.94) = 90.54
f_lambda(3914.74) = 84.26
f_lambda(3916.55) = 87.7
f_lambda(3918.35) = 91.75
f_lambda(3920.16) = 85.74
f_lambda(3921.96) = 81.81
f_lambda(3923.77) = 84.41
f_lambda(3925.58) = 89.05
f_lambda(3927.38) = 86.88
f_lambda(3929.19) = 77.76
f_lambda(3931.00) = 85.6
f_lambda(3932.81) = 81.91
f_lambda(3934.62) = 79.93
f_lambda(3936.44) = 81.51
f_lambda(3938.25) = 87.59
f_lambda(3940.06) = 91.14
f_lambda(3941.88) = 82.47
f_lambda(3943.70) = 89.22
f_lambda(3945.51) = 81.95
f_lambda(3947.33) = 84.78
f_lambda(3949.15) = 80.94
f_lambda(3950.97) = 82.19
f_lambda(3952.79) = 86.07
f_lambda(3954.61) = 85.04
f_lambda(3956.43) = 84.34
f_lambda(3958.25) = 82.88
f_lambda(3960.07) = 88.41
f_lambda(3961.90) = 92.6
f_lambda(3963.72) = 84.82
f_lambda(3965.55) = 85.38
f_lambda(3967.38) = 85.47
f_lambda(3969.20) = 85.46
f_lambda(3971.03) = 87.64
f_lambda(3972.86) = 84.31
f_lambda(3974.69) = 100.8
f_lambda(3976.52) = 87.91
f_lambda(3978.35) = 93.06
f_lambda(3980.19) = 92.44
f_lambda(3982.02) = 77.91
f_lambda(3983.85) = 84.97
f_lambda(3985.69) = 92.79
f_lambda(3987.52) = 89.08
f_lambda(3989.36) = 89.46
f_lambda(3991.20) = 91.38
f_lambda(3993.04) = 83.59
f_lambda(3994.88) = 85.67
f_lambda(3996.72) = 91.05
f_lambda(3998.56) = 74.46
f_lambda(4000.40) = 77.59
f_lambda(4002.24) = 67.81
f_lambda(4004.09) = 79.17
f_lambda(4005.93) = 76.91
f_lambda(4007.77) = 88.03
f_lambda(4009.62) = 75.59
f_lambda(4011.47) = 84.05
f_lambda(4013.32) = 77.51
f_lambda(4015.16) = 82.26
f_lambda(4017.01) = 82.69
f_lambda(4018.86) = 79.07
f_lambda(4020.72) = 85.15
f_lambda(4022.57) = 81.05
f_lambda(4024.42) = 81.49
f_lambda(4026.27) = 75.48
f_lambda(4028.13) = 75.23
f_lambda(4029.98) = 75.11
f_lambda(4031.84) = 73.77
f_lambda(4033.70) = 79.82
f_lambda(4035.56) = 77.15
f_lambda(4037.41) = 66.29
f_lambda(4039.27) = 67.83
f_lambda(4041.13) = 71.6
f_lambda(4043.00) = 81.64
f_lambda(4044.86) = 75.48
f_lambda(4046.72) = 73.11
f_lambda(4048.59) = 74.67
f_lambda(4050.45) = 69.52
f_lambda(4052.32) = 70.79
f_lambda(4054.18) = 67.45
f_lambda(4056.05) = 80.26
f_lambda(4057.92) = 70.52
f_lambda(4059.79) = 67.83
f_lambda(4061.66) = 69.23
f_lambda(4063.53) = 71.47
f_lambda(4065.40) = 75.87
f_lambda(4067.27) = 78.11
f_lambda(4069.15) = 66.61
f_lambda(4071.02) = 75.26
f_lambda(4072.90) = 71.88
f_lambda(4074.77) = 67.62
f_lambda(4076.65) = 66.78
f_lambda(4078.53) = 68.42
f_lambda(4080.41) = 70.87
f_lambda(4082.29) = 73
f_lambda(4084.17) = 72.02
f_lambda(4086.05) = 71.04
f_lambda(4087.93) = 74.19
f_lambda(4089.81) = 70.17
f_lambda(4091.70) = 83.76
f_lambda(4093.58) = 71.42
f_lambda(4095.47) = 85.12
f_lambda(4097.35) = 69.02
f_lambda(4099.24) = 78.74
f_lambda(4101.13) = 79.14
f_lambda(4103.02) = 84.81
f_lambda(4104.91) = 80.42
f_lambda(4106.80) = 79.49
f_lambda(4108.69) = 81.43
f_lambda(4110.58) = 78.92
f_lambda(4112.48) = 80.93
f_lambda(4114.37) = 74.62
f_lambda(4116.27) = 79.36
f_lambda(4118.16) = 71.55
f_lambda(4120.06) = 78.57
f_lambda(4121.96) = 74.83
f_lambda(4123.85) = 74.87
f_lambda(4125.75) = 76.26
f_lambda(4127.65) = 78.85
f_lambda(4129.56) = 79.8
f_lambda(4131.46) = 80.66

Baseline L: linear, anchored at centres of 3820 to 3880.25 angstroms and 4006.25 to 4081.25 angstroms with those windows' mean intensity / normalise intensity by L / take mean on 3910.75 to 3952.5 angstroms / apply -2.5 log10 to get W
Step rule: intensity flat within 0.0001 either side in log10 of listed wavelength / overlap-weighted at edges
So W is 0.24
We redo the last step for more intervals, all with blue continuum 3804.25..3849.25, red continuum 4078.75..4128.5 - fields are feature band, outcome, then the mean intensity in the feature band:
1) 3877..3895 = 0.33 mag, 107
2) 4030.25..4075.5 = 0.26 mag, 72.7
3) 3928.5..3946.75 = 0.46 mag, 84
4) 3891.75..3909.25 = 0.38 mag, 98.8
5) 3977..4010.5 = 0.30 mag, 84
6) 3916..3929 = 0.47 mag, 86.3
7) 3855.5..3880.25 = 0.30 mag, 114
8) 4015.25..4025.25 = 0.24 mag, 81.9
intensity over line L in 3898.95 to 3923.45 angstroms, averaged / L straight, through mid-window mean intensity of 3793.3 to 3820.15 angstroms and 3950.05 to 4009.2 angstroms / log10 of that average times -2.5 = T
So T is 0.38 mag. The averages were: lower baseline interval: 199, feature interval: 91.9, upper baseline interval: 85.5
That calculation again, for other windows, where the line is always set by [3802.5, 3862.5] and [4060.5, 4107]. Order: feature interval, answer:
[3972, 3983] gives 0.205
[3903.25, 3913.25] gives 0.341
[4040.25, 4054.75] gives 0.171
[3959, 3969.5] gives 0.276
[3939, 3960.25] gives 0.348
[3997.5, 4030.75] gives 0.215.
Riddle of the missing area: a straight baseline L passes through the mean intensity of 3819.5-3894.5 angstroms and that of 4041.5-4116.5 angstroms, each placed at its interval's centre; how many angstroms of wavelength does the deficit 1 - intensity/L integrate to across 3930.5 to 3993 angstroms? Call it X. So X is 9.1 angstroms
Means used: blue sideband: 126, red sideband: 74.5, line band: 86.5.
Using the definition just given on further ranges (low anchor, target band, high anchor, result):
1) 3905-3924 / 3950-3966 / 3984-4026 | 0.1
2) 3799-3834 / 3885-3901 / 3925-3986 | 3.1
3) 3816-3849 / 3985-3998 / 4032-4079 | 0.8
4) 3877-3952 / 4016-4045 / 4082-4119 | 2.2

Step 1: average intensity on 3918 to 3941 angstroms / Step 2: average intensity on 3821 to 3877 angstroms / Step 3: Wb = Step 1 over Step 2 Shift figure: 0.7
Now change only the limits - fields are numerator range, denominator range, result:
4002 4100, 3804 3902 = 0.55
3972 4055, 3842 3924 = 0.75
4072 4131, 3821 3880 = 0.59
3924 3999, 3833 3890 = 0.72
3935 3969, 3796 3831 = 0.46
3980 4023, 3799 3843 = 0.48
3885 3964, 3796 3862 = 0.57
